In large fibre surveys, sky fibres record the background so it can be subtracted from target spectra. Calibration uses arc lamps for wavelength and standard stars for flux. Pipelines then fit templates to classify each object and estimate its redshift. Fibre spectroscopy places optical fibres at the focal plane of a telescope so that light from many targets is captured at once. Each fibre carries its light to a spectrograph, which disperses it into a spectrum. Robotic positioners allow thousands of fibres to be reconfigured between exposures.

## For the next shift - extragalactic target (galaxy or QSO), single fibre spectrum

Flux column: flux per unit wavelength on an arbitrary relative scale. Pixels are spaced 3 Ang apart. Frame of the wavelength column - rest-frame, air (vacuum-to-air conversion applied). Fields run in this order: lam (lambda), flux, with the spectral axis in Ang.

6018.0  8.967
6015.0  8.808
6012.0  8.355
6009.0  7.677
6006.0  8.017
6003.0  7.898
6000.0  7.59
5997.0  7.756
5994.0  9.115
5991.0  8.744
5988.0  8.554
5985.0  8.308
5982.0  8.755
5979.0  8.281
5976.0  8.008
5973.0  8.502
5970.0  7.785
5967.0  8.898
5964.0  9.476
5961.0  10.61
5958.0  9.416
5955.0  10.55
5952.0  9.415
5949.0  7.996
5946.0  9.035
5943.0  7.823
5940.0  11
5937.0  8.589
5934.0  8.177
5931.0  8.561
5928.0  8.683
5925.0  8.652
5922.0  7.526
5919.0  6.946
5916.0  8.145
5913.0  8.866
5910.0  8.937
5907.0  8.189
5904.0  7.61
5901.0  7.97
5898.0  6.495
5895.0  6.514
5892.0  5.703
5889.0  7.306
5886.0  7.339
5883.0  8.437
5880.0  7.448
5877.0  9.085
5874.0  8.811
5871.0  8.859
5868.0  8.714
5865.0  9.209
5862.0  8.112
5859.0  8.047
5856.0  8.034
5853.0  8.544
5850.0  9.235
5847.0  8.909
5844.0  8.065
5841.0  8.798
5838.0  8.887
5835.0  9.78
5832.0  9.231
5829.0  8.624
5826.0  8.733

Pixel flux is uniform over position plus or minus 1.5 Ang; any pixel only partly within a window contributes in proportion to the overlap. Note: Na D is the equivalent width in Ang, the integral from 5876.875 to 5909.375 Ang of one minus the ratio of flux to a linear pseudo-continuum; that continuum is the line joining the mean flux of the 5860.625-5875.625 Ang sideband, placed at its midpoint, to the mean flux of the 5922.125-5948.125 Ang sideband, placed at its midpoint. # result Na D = 4.9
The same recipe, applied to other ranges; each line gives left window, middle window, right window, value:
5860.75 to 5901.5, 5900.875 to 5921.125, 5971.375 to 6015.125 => -0.3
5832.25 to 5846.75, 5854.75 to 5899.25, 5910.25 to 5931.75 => 3.8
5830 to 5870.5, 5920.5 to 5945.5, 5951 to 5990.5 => 0.7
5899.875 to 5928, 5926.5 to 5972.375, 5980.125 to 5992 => -3.9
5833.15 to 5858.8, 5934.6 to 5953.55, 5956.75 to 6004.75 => -0.7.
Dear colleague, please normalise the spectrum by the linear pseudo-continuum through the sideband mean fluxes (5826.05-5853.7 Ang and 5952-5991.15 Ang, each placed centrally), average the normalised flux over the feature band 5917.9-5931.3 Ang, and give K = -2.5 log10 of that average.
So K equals 0.11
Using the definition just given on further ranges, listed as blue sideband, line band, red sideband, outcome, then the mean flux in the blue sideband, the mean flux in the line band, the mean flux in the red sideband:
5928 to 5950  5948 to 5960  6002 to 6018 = -0.10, 8.75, 9.45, 8.24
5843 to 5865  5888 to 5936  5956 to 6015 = 0.10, 8.48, 7.78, 8.54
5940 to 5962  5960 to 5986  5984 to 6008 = 0.01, 9.35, 8.71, 8.23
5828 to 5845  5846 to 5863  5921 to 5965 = 0.06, 8.93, 8.48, 9.05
